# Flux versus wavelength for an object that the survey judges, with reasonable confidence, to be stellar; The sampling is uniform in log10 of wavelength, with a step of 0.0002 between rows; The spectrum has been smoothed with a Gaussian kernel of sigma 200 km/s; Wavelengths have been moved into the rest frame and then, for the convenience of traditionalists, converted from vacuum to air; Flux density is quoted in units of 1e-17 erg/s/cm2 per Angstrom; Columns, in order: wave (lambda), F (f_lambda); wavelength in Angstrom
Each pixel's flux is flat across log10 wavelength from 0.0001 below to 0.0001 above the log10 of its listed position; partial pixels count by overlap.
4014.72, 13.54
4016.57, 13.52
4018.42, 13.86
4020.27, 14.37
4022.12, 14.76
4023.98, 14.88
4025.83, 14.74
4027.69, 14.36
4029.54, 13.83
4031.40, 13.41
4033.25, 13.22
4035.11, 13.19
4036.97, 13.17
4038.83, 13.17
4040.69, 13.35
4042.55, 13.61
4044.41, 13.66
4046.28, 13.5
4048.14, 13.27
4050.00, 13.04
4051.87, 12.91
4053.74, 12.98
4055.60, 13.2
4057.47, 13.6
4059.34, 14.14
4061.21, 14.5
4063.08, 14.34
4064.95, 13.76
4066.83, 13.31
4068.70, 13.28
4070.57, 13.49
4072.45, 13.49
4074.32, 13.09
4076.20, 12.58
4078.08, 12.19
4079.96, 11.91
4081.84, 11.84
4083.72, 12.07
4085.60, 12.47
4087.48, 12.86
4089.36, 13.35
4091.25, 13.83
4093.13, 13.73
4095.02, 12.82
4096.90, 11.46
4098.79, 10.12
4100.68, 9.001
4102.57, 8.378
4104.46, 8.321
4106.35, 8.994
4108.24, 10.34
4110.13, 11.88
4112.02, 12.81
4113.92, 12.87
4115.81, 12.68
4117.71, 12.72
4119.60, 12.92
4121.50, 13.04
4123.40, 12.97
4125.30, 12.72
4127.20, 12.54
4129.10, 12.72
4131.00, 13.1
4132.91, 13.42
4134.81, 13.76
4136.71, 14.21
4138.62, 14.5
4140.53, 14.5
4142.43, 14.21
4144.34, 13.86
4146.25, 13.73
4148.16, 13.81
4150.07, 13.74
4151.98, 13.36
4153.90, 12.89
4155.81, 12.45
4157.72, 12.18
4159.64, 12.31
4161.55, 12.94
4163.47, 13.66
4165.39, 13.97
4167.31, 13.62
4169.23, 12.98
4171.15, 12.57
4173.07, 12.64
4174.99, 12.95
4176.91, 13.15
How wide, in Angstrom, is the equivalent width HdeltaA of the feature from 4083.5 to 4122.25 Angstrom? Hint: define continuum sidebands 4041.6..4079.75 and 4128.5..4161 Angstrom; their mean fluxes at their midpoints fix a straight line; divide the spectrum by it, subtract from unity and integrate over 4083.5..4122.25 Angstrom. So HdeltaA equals 4.9 Angstrom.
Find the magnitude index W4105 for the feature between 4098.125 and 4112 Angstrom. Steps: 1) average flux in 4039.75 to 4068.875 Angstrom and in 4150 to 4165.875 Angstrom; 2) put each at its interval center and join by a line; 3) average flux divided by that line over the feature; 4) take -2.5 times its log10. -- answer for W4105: 0.33 mag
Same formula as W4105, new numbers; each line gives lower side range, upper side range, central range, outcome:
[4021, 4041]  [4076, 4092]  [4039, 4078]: -0.02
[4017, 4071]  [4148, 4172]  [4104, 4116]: 0.19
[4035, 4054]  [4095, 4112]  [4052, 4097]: -0.13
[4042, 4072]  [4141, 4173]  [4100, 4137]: 0.12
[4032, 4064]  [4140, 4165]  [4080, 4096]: 0.05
